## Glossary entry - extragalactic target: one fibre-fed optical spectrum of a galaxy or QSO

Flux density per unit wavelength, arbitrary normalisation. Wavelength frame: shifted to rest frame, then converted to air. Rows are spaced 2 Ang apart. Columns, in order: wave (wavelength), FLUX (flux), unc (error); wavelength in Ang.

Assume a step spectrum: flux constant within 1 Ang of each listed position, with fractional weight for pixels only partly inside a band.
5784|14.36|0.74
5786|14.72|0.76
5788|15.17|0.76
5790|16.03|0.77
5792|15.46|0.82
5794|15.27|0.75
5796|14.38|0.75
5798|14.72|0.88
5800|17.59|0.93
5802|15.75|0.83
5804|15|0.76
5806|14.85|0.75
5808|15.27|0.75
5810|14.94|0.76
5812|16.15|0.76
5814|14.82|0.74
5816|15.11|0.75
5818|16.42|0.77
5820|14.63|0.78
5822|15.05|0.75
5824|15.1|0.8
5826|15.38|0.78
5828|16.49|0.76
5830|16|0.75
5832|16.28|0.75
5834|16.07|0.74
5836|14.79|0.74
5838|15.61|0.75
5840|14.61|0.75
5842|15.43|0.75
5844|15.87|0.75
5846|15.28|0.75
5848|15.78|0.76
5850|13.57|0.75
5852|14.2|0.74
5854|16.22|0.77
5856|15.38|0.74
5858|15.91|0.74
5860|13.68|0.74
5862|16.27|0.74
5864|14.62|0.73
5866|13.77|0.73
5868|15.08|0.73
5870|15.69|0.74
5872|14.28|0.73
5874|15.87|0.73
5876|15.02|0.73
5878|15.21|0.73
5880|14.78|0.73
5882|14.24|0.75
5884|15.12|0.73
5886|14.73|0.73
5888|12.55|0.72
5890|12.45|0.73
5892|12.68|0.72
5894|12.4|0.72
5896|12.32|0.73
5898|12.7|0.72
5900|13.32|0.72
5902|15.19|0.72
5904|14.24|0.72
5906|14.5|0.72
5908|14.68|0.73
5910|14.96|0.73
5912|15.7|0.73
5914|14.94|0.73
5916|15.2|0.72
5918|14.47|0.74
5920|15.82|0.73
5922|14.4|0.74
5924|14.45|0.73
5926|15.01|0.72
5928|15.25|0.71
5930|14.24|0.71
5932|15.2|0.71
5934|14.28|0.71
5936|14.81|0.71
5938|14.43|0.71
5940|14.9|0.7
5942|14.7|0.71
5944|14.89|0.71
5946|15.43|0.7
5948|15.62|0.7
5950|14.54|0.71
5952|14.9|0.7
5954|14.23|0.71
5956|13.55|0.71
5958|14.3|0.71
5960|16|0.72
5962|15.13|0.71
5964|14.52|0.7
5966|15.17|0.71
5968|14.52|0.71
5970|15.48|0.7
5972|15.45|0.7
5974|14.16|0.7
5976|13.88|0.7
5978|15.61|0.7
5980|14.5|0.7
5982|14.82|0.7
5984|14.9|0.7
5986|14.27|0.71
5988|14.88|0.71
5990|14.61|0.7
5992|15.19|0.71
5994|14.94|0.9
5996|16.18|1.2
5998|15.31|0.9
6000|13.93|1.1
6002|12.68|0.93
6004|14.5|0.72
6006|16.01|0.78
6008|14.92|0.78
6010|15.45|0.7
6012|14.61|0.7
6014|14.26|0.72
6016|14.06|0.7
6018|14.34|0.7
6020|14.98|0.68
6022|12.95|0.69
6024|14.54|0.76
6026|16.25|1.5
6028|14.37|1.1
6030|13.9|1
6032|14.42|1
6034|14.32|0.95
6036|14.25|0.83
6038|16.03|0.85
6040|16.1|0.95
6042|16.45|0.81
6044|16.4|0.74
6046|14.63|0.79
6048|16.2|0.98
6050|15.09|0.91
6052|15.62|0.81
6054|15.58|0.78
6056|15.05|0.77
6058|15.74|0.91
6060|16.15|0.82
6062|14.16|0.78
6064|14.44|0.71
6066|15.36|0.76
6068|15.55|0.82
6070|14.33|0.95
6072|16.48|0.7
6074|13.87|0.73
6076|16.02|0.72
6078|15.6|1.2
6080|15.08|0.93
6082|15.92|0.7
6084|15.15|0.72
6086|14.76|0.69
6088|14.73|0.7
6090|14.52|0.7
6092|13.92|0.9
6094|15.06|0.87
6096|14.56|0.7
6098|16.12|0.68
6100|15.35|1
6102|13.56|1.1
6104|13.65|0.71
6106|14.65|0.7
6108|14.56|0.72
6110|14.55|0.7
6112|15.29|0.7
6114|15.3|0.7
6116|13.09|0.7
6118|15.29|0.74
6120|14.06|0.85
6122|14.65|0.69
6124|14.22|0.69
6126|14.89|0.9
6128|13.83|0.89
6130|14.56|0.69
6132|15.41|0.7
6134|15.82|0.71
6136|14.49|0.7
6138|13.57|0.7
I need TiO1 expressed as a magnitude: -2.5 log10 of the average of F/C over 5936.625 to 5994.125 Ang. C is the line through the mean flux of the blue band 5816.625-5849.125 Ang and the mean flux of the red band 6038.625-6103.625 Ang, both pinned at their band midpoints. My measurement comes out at 0.040 mag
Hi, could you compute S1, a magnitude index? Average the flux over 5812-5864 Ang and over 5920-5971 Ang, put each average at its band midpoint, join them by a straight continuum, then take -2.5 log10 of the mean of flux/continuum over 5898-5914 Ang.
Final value 0.03 mag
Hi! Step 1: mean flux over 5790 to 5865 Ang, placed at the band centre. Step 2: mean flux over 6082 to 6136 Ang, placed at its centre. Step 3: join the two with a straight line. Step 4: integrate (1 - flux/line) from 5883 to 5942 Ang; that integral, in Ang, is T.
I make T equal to 3.3 Ang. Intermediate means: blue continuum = 15.4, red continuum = 14.7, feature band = 14.3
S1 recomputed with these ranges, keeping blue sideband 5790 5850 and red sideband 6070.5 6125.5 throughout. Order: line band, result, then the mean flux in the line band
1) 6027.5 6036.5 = 0.05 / 14.2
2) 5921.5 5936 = 0.03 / 14.7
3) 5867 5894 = 0.07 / 14.4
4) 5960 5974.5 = 0.01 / 15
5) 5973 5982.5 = 0.04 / 14.6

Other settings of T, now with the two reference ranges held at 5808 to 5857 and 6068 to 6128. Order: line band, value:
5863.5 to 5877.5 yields 0.3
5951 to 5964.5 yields 0.4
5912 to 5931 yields 0.3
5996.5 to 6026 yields 0.8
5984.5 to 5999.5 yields 0.0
